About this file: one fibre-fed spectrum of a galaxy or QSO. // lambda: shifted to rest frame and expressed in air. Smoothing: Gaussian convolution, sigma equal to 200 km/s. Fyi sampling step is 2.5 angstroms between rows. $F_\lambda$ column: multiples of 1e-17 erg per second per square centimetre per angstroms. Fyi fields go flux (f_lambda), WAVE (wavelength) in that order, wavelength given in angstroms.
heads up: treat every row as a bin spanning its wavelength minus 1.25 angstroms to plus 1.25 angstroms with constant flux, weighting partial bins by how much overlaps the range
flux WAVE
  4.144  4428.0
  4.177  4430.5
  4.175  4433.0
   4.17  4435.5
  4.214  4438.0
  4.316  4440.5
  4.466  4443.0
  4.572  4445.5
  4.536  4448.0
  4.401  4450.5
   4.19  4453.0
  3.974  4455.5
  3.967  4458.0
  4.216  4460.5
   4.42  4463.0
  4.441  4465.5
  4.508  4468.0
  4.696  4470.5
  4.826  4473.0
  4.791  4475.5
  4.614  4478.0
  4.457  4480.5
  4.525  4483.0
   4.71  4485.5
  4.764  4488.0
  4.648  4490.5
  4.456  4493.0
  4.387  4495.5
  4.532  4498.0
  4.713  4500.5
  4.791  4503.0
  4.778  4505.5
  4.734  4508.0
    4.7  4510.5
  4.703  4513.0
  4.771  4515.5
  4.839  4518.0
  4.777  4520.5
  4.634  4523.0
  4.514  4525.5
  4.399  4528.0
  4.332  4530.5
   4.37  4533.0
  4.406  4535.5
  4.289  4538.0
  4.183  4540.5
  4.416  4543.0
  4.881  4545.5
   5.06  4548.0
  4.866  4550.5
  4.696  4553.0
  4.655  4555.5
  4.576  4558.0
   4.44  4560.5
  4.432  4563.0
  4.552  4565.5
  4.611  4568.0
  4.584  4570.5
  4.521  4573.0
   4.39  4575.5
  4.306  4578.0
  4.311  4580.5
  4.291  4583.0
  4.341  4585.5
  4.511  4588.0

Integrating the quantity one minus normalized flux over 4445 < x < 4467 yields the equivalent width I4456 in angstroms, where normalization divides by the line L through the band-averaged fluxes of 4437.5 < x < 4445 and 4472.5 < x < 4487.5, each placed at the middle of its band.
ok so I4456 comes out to 0.9 angstroms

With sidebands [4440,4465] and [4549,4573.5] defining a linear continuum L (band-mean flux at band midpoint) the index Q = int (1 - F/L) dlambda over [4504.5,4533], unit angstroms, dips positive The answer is -0.97 angstroms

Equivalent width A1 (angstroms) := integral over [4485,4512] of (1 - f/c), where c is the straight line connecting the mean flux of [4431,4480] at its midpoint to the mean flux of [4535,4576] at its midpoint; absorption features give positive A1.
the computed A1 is -1.1 angstroms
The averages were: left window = 4.39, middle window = 4.65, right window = 4.57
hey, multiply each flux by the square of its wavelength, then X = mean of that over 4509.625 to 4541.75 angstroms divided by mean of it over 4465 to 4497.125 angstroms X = 1.00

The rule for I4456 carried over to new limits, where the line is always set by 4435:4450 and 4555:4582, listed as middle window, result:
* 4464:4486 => -1.0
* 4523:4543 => 0.4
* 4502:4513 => -0.8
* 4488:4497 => -0.2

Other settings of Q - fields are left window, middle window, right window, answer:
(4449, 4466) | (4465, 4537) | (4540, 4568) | -3.5 angstroms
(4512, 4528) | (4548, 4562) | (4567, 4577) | -0.3 angstroms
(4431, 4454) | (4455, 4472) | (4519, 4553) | 0.2 angstroms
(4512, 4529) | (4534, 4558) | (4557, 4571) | -0.1 angstroms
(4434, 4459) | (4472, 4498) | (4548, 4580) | -1.4 angstroms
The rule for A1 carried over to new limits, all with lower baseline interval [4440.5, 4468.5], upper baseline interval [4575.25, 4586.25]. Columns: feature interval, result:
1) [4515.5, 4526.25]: -0.95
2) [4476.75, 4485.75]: -0.49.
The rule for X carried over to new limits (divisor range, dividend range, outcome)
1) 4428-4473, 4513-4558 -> 1.10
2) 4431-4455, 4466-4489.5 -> 1.09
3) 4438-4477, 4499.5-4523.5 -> 1.10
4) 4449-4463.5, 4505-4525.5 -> 1.16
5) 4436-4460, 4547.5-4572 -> 1.14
